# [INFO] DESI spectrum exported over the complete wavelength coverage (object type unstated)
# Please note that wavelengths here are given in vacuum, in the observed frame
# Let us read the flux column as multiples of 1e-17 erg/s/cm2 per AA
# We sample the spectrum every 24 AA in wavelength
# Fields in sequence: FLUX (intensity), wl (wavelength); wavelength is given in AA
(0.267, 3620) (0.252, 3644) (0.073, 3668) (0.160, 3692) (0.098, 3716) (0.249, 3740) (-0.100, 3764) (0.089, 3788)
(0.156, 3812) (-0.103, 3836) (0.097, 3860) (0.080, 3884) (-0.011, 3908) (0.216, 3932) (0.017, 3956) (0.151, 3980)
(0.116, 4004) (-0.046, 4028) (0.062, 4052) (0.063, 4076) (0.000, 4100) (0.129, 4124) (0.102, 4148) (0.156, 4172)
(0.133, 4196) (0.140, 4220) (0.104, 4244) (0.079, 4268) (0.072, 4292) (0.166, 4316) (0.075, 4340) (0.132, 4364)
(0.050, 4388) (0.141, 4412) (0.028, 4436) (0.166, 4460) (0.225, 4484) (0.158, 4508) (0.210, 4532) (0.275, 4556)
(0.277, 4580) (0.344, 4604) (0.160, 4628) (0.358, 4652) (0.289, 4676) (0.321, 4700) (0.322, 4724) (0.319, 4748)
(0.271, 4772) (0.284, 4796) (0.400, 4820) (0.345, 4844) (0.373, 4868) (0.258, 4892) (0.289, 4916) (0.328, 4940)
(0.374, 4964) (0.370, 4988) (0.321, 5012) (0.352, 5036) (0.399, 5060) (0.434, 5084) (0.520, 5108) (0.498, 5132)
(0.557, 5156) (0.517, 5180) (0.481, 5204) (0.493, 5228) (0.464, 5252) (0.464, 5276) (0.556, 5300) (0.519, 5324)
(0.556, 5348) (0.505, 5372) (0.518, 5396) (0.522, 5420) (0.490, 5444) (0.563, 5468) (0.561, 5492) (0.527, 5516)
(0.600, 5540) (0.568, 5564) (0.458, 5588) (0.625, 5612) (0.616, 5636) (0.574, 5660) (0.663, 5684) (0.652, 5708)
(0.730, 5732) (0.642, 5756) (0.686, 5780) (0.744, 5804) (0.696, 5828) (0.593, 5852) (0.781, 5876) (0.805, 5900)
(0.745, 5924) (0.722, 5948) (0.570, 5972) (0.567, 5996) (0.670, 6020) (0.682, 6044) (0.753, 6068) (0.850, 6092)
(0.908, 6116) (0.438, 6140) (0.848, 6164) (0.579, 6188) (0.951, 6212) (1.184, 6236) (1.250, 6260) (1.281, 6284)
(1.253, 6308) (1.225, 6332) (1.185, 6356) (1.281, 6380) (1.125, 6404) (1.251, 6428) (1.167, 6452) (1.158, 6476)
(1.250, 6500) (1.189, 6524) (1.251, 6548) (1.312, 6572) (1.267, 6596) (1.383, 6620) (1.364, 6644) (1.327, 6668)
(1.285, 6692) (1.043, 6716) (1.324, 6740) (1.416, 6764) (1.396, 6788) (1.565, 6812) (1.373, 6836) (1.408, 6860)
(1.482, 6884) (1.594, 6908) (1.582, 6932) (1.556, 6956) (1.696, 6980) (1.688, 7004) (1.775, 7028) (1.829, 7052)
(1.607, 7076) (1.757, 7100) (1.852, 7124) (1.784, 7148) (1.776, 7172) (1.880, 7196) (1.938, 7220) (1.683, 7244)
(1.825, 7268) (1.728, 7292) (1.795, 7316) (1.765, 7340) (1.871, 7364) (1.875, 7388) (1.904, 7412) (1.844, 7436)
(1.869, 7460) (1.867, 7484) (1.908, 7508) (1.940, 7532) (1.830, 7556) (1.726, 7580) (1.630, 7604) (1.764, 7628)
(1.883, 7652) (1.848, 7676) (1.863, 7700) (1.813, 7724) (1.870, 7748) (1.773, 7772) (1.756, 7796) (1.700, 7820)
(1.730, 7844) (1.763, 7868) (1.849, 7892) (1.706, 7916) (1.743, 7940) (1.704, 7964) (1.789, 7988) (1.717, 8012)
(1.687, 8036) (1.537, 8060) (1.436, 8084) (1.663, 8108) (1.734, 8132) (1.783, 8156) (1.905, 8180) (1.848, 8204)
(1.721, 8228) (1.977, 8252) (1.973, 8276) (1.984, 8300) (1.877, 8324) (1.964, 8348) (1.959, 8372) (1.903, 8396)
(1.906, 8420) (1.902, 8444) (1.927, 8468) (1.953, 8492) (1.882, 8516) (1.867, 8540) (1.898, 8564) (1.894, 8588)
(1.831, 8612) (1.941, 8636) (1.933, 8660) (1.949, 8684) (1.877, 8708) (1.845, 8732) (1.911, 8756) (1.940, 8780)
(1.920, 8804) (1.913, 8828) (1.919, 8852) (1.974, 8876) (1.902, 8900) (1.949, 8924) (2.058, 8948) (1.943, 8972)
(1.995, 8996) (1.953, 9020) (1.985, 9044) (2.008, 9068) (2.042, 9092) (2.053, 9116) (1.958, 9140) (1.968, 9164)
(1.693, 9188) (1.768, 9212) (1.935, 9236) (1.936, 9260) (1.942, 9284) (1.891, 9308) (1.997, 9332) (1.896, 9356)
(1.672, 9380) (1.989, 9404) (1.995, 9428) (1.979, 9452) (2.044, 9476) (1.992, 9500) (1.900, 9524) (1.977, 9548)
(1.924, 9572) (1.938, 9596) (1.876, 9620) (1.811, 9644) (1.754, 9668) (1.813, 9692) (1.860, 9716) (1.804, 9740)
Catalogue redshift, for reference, 0.56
